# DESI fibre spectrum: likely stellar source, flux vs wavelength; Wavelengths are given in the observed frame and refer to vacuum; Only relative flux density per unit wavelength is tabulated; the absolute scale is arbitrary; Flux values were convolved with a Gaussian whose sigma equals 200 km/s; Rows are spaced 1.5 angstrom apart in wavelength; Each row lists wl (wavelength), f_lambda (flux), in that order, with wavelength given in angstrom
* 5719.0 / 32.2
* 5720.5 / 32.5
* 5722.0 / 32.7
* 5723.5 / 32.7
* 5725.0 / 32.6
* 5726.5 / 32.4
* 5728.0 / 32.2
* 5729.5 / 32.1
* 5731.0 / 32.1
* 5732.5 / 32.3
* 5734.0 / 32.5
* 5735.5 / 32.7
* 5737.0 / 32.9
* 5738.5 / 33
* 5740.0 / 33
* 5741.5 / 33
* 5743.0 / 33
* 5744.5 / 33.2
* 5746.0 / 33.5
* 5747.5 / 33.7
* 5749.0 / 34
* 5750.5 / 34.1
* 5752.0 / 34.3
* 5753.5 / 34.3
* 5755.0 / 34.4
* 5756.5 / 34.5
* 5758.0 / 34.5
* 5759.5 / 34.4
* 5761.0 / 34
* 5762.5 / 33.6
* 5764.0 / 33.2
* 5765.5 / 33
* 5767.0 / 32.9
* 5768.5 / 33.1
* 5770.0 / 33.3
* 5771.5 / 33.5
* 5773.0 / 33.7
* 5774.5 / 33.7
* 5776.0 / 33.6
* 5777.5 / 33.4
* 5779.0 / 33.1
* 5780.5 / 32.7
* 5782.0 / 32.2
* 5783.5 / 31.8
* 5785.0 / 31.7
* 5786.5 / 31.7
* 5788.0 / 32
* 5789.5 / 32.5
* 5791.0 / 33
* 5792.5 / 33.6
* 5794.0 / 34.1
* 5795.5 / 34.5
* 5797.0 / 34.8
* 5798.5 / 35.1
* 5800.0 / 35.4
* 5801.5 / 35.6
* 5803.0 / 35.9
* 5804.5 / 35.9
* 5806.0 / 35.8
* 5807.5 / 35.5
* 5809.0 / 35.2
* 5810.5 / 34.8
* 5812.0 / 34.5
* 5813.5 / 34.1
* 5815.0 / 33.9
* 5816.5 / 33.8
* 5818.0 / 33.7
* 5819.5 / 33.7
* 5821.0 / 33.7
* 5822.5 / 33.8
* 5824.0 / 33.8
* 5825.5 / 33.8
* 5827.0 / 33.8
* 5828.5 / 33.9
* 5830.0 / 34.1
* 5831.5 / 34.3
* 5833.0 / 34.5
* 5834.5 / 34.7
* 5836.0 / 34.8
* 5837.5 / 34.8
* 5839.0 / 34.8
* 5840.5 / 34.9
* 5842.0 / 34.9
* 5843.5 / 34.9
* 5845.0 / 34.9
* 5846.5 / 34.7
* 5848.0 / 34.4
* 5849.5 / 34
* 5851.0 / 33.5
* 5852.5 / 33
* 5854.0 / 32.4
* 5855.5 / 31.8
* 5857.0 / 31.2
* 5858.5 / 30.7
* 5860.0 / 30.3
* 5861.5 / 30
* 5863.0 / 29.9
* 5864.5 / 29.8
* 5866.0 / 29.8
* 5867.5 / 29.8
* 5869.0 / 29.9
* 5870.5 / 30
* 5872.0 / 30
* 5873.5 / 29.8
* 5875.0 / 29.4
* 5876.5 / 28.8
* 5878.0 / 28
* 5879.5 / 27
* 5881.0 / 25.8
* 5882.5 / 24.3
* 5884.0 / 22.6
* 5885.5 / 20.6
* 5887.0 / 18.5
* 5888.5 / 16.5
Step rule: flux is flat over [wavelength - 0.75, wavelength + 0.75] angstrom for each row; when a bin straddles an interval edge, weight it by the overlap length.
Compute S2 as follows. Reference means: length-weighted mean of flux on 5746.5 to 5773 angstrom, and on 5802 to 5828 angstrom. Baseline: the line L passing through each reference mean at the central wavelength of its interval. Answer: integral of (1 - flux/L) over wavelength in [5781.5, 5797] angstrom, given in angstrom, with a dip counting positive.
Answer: 0.61 angstrom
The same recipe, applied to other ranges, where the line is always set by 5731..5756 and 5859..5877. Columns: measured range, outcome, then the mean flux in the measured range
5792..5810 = -1.9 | 35.1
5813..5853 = -4.4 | 34.2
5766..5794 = -0.5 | 32.9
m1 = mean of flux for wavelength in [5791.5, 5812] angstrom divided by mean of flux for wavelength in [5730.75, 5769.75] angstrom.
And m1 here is 1.05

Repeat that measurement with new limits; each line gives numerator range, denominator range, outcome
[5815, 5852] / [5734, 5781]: 1.02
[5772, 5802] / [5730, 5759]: 1.00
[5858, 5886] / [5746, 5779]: 0.84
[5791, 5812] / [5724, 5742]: 1.07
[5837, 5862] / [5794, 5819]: 0.95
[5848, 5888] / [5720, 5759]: 0.87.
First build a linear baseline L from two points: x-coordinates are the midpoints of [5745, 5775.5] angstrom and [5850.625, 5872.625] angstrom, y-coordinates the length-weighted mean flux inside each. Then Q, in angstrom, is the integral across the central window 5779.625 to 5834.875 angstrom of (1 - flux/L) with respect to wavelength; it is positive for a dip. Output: -2.8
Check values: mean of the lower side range 33.8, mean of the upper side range 30.8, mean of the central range 34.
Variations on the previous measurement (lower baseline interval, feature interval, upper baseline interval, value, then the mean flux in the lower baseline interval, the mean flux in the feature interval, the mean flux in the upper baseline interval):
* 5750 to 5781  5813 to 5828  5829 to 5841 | 0.3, 33.7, 33.8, 34.6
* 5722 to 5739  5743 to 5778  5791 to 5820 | -0.4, 32.5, 33.7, 34.7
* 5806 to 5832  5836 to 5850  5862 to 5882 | -1.3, 34.2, 34.7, 29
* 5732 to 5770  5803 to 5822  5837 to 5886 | -1.6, 33.5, 34.6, 30.7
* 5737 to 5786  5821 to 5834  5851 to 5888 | -1.5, 33.4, 34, 28.5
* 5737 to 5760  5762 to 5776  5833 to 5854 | 0.2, 33.8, 33.3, 34.4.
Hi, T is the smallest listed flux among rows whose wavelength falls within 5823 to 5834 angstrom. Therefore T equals 33.8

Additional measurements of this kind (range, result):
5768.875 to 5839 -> 31.7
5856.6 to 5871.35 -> 29.8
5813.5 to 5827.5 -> 33.7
